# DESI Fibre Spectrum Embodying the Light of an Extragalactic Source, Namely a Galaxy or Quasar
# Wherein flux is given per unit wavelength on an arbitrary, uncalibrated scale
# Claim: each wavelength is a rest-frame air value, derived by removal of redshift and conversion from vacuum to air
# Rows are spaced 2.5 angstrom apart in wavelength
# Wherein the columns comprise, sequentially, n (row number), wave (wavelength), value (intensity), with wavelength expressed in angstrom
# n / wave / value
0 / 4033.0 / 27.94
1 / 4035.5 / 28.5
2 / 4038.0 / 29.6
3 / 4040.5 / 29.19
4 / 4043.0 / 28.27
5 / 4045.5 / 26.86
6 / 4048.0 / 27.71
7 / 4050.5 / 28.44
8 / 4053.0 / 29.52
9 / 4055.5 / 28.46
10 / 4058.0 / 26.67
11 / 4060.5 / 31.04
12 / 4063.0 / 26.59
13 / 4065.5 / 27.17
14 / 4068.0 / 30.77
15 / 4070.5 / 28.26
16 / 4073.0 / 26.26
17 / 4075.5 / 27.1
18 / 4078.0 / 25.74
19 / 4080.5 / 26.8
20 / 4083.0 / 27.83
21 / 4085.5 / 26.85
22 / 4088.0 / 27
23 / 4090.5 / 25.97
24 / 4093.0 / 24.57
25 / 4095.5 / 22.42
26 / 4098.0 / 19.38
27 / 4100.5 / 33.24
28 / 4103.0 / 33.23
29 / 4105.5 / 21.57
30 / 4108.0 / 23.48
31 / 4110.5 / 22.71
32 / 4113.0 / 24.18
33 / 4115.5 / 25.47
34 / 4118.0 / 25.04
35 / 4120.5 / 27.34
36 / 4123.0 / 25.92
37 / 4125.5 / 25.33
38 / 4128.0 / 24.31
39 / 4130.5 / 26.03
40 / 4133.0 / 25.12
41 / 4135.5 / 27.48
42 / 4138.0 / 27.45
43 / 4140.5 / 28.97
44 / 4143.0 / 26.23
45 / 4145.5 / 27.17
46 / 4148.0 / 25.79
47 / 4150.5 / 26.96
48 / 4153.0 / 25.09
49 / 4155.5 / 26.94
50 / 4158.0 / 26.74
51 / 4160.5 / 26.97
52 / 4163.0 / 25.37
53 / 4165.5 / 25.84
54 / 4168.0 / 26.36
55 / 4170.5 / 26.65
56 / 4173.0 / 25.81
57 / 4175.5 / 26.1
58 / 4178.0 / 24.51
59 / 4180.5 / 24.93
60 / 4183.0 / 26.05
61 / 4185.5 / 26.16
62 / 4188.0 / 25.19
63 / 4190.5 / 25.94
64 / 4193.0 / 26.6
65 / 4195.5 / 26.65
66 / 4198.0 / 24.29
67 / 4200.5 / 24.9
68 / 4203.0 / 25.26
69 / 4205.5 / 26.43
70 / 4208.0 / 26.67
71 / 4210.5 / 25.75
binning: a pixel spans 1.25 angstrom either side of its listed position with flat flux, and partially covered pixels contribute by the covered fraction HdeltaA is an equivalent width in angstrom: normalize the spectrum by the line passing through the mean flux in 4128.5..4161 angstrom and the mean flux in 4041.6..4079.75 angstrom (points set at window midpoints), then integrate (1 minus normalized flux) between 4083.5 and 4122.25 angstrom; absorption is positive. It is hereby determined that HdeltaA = 2.4 angstrom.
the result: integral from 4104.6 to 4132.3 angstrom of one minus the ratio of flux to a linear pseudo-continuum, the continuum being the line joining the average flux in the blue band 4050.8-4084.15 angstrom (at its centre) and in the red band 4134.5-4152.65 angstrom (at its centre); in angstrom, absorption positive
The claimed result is 2.63 angstrom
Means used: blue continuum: 27.9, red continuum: 27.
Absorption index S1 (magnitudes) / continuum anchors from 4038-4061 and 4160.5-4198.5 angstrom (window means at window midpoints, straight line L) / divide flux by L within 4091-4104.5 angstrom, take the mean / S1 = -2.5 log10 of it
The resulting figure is 0.04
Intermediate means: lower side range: 28.4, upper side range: 25.8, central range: 26.4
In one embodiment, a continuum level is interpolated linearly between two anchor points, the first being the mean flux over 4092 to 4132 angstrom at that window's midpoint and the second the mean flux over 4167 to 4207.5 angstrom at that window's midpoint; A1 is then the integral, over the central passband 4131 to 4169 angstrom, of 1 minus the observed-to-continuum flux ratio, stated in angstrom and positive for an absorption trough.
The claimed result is -1.6 angstrom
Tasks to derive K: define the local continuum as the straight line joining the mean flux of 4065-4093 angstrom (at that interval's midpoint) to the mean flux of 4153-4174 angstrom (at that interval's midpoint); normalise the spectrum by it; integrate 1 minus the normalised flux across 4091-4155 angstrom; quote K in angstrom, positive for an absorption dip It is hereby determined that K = 2.1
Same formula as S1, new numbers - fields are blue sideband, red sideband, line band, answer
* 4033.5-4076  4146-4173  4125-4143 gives 0.01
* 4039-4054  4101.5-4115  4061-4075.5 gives -0.03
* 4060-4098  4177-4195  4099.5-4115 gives 0.01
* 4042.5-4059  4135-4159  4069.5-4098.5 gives 0.07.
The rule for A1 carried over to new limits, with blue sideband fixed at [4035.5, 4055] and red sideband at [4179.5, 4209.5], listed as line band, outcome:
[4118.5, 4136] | 0.8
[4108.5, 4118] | 1.1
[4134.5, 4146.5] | -0.3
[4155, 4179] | 0.1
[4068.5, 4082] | 0.4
